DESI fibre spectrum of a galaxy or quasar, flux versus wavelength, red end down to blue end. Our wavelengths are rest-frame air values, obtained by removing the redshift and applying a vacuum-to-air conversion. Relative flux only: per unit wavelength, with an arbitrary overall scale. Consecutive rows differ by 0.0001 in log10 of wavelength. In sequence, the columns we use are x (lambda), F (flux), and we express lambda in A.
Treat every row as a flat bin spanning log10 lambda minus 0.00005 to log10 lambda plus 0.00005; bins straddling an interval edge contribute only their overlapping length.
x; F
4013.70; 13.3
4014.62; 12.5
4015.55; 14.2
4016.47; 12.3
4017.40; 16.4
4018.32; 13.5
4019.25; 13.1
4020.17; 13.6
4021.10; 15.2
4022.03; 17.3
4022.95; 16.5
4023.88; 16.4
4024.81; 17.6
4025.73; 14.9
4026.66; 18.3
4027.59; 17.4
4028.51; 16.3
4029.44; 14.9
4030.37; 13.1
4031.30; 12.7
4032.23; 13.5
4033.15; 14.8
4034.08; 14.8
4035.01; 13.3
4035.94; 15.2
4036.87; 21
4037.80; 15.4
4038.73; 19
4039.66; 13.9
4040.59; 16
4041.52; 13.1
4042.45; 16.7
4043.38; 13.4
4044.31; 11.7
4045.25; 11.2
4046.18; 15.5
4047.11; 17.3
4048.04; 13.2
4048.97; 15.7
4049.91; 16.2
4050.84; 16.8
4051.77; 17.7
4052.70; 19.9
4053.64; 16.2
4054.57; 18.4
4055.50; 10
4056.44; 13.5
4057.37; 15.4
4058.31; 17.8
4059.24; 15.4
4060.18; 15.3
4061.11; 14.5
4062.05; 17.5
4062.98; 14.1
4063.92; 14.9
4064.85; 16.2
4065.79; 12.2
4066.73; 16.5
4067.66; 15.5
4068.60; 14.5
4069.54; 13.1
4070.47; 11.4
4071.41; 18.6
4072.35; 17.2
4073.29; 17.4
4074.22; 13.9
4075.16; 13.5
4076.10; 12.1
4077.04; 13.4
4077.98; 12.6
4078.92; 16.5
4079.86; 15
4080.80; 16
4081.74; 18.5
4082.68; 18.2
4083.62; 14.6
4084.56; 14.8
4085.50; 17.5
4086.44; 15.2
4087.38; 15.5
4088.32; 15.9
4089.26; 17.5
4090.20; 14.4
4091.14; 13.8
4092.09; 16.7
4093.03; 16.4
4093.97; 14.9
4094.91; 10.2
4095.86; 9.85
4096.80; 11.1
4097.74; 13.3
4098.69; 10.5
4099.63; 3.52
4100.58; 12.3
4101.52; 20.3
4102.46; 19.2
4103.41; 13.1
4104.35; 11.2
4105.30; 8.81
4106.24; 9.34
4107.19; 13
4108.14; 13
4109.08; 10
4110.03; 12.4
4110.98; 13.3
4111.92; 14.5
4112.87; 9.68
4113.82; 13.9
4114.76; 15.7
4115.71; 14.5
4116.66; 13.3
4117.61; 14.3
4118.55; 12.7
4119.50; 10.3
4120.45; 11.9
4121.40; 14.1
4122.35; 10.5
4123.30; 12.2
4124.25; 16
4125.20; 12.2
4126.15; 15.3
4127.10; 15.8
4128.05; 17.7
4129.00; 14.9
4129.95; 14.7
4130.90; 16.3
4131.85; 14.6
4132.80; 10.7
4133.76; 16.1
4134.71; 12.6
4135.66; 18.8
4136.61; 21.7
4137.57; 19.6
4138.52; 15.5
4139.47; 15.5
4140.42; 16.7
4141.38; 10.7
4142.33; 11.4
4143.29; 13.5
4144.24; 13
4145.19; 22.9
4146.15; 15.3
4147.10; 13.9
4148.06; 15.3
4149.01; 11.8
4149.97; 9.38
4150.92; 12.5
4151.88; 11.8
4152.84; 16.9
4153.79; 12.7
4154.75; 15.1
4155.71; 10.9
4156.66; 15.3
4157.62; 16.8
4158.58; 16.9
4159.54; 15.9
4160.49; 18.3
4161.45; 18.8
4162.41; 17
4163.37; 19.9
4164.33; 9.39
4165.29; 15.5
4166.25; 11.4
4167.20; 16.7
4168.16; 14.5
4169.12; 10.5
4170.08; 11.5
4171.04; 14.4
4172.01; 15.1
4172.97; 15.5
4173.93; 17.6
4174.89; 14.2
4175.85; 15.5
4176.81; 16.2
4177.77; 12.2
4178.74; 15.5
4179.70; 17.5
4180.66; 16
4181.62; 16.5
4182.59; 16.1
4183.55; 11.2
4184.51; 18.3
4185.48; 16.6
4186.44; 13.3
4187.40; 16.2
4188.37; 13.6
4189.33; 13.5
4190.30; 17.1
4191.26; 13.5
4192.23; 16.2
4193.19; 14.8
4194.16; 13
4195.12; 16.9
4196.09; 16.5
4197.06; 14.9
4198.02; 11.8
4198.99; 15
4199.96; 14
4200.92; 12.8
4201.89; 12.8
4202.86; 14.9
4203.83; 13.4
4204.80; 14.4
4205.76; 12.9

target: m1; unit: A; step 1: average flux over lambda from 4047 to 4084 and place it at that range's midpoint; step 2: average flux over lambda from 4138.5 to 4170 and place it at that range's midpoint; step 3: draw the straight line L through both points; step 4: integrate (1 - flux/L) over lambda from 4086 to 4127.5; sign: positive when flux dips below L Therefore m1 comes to 5.0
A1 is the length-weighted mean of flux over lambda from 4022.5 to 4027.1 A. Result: 16.7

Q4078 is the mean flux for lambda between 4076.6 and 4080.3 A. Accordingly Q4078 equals 14.4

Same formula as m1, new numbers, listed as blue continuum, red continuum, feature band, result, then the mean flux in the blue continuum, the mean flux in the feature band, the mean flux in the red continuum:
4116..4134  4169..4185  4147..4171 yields 0.43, 13.8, 14.4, 15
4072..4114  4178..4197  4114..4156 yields 0.42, 13.9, 14.4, 15.3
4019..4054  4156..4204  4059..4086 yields 0.32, 15.5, 15.2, 15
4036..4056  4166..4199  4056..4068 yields 0.18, 15.6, 15.3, 14.9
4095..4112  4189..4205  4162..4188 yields -2.02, 12.1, 15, 14.4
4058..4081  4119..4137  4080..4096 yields -0.61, 15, 15.4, 14.5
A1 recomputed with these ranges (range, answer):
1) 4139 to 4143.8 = 13.5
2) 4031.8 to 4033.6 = 14.2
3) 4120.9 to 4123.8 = 12.3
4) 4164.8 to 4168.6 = 14.5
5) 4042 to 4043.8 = 15.1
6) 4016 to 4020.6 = 13.8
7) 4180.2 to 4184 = 15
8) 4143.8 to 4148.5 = 16.1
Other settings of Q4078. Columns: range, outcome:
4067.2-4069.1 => 14.9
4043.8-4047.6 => 13.9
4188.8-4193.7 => 15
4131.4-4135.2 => 13.5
